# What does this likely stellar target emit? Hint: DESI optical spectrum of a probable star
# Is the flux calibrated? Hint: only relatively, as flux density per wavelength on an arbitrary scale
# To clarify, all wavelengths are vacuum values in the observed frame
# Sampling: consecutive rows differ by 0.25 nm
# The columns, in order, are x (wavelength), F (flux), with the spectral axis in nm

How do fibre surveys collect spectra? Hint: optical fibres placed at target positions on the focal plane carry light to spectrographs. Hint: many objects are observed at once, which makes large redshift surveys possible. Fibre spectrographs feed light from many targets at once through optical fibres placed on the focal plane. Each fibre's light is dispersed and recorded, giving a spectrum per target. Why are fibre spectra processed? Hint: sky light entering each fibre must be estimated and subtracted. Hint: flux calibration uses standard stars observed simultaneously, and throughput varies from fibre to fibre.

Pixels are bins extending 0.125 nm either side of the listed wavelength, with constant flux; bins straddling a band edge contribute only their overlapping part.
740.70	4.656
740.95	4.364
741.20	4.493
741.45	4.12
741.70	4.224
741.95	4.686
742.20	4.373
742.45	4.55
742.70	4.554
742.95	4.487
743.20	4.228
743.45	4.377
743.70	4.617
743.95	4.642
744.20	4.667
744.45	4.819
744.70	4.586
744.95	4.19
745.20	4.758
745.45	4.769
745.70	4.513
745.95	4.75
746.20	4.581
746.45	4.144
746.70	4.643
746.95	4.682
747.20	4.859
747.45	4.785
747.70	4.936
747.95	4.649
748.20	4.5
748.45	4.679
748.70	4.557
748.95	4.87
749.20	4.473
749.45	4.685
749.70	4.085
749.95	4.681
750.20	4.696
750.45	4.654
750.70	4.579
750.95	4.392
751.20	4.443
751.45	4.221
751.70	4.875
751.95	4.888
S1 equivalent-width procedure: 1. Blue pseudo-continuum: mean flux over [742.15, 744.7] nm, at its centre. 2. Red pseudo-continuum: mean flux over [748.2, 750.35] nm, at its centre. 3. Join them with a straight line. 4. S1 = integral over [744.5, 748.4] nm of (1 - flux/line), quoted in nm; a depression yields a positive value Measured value -0.06 nm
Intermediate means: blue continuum 4.54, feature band 4.63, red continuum 4.59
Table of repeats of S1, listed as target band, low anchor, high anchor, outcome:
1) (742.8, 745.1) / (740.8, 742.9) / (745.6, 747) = -0.02 nm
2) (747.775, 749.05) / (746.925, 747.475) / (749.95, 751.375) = 0.01 nm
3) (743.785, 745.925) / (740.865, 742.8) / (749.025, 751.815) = -0.08 nm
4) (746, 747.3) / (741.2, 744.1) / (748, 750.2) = -0.02 nm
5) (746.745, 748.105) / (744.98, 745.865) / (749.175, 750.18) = -0.06 nm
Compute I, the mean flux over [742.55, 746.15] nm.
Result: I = 4.57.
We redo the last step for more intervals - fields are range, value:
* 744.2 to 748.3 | 4.64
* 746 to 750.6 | 4.62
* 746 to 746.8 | 4.48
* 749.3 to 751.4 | 4.52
